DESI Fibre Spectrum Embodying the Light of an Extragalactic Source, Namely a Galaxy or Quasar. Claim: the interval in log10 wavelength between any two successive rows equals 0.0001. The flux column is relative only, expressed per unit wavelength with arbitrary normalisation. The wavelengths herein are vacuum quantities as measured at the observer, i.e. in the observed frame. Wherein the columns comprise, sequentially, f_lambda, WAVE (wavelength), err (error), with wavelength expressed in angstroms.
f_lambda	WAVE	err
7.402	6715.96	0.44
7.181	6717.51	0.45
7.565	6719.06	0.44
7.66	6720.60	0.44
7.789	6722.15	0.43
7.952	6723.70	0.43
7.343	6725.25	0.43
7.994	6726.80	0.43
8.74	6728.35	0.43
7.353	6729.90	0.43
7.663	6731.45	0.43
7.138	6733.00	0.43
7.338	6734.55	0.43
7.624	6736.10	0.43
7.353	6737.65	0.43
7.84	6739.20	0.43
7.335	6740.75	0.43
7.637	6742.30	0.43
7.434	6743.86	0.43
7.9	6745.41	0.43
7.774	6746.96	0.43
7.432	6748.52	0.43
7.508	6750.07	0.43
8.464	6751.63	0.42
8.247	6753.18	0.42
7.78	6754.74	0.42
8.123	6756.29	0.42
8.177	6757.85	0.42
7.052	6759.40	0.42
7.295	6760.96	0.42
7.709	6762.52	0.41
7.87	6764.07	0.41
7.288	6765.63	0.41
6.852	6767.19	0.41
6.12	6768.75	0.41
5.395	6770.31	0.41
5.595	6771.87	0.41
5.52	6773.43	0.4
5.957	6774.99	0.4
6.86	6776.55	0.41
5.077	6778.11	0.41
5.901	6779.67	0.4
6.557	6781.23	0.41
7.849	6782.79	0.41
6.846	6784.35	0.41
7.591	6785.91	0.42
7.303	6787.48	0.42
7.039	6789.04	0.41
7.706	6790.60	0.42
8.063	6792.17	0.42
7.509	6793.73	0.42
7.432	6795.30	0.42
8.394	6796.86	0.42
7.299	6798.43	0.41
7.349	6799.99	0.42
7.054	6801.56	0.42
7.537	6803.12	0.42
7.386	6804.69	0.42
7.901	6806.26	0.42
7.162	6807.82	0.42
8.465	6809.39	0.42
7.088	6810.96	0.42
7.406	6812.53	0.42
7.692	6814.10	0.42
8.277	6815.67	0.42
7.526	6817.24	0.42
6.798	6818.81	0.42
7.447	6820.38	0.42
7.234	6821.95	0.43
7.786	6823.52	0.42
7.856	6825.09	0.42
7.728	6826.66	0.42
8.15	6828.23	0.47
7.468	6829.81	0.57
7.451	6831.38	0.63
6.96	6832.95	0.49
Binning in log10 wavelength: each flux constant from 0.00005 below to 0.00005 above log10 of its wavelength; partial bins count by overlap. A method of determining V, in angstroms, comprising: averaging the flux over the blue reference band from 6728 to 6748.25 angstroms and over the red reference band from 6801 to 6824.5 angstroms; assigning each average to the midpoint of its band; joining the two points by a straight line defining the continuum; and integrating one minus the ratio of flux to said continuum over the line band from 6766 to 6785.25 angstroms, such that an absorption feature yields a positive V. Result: 3.4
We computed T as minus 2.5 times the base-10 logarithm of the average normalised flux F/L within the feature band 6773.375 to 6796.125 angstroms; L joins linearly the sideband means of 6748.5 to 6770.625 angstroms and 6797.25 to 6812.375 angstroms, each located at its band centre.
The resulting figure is 0.08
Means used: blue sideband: 7.46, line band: 6.93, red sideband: 7.49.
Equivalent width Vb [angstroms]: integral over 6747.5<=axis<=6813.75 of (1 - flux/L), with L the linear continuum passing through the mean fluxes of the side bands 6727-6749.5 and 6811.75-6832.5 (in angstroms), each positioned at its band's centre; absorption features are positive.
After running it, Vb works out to 3.3 angstroms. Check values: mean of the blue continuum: 7.62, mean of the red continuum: 7.59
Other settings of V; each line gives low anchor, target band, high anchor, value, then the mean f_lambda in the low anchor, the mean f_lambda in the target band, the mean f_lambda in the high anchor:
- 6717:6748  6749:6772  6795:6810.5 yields 0.82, 7.63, 7.35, 7.59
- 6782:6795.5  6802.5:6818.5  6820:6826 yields -0.13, 7.48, 7.62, 7.6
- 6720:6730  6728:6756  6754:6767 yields 0.21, 7.86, 7.69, 7.63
